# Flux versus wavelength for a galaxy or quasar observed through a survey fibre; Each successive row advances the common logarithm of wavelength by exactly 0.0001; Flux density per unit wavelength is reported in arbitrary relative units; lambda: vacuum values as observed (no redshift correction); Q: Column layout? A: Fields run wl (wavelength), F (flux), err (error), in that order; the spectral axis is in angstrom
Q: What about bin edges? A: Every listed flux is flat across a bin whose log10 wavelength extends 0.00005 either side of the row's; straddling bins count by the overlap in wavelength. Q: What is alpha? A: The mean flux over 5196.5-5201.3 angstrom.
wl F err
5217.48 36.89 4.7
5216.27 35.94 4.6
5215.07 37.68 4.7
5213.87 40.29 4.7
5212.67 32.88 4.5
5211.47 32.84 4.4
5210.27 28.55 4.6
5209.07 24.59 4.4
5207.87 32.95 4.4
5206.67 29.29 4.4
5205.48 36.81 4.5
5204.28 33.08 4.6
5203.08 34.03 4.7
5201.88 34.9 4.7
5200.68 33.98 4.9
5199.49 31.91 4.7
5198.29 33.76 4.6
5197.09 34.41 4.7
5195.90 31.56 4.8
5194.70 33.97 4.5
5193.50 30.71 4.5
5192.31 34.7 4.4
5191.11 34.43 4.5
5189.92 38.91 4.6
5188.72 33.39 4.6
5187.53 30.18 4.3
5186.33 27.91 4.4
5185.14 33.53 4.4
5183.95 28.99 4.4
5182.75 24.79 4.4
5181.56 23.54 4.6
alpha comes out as 33.5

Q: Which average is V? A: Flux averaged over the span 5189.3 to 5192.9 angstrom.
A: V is 36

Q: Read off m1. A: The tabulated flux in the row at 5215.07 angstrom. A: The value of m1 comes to 37.68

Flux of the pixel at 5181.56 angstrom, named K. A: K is 23.54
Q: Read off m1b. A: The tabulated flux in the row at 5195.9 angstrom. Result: 31.56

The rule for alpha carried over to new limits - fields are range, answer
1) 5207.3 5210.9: 28.7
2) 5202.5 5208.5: 33.2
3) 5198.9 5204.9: 33.6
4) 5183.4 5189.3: 30.8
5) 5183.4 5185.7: 31.3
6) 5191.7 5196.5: 32.7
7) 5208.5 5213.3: 29.8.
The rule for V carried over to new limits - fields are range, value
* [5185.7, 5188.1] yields 29.1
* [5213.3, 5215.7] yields 39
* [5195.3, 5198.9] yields 33.2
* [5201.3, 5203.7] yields 34.4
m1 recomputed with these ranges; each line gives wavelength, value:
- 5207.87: 32.95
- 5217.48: 36.89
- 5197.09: 34.41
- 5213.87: 40.29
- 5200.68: 33.98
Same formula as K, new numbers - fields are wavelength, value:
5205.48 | 36.81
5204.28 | 33.08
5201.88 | 34.9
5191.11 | 34.43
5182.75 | 24.79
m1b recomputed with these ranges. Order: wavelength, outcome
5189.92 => 38.91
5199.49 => 31.91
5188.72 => 33.39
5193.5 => 30.71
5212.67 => 32.88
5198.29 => 33.76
